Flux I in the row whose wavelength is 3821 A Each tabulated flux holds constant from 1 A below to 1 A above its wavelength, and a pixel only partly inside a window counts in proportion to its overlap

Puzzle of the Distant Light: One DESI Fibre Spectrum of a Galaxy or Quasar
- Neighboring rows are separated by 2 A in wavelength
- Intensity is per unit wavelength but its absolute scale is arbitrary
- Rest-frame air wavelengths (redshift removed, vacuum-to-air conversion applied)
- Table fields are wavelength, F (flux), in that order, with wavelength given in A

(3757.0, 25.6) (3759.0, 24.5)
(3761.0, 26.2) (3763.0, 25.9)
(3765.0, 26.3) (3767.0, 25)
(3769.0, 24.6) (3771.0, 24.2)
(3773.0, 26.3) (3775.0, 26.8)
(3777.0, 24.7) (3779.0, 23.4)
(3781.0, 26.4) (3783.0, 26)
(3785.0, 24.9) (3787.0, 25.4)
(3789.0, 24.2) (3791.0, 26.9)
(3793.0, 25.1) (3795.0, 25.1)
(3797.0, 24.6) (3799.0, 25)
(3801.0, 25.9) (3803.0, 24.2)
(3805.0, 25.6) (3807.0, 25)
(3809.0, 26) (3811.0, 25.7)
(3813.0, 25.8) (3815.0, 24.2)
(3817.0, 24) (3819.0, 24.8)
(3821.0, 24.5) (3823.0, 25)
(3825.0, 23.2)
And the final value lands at 24.5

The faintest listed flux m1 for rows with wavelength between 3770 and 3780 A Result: 23.4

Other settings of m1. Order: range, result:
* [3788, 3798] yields 24.2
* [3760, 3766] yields 25.9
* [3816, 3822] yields 24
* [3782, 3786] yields 24.9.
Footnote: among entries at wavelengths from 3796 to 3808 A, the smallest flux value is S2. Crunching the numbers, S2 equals 24.2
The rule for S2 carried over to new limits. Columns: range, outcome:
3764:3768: 25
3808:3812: 25.7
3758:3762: 24.5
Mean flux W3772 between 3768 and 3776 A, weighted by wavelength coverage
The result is 25.5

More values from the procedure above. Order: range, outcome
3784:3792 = 25.3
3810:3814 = 25.8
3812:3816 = 25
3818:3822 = 24.6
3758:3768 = 25.6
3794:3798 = 24.9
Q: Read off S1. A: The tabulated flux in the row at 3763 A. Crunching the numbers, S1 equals 25.9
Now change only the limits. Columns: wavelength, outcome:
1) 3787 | 25.4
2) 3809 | 26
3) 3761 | 26.2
